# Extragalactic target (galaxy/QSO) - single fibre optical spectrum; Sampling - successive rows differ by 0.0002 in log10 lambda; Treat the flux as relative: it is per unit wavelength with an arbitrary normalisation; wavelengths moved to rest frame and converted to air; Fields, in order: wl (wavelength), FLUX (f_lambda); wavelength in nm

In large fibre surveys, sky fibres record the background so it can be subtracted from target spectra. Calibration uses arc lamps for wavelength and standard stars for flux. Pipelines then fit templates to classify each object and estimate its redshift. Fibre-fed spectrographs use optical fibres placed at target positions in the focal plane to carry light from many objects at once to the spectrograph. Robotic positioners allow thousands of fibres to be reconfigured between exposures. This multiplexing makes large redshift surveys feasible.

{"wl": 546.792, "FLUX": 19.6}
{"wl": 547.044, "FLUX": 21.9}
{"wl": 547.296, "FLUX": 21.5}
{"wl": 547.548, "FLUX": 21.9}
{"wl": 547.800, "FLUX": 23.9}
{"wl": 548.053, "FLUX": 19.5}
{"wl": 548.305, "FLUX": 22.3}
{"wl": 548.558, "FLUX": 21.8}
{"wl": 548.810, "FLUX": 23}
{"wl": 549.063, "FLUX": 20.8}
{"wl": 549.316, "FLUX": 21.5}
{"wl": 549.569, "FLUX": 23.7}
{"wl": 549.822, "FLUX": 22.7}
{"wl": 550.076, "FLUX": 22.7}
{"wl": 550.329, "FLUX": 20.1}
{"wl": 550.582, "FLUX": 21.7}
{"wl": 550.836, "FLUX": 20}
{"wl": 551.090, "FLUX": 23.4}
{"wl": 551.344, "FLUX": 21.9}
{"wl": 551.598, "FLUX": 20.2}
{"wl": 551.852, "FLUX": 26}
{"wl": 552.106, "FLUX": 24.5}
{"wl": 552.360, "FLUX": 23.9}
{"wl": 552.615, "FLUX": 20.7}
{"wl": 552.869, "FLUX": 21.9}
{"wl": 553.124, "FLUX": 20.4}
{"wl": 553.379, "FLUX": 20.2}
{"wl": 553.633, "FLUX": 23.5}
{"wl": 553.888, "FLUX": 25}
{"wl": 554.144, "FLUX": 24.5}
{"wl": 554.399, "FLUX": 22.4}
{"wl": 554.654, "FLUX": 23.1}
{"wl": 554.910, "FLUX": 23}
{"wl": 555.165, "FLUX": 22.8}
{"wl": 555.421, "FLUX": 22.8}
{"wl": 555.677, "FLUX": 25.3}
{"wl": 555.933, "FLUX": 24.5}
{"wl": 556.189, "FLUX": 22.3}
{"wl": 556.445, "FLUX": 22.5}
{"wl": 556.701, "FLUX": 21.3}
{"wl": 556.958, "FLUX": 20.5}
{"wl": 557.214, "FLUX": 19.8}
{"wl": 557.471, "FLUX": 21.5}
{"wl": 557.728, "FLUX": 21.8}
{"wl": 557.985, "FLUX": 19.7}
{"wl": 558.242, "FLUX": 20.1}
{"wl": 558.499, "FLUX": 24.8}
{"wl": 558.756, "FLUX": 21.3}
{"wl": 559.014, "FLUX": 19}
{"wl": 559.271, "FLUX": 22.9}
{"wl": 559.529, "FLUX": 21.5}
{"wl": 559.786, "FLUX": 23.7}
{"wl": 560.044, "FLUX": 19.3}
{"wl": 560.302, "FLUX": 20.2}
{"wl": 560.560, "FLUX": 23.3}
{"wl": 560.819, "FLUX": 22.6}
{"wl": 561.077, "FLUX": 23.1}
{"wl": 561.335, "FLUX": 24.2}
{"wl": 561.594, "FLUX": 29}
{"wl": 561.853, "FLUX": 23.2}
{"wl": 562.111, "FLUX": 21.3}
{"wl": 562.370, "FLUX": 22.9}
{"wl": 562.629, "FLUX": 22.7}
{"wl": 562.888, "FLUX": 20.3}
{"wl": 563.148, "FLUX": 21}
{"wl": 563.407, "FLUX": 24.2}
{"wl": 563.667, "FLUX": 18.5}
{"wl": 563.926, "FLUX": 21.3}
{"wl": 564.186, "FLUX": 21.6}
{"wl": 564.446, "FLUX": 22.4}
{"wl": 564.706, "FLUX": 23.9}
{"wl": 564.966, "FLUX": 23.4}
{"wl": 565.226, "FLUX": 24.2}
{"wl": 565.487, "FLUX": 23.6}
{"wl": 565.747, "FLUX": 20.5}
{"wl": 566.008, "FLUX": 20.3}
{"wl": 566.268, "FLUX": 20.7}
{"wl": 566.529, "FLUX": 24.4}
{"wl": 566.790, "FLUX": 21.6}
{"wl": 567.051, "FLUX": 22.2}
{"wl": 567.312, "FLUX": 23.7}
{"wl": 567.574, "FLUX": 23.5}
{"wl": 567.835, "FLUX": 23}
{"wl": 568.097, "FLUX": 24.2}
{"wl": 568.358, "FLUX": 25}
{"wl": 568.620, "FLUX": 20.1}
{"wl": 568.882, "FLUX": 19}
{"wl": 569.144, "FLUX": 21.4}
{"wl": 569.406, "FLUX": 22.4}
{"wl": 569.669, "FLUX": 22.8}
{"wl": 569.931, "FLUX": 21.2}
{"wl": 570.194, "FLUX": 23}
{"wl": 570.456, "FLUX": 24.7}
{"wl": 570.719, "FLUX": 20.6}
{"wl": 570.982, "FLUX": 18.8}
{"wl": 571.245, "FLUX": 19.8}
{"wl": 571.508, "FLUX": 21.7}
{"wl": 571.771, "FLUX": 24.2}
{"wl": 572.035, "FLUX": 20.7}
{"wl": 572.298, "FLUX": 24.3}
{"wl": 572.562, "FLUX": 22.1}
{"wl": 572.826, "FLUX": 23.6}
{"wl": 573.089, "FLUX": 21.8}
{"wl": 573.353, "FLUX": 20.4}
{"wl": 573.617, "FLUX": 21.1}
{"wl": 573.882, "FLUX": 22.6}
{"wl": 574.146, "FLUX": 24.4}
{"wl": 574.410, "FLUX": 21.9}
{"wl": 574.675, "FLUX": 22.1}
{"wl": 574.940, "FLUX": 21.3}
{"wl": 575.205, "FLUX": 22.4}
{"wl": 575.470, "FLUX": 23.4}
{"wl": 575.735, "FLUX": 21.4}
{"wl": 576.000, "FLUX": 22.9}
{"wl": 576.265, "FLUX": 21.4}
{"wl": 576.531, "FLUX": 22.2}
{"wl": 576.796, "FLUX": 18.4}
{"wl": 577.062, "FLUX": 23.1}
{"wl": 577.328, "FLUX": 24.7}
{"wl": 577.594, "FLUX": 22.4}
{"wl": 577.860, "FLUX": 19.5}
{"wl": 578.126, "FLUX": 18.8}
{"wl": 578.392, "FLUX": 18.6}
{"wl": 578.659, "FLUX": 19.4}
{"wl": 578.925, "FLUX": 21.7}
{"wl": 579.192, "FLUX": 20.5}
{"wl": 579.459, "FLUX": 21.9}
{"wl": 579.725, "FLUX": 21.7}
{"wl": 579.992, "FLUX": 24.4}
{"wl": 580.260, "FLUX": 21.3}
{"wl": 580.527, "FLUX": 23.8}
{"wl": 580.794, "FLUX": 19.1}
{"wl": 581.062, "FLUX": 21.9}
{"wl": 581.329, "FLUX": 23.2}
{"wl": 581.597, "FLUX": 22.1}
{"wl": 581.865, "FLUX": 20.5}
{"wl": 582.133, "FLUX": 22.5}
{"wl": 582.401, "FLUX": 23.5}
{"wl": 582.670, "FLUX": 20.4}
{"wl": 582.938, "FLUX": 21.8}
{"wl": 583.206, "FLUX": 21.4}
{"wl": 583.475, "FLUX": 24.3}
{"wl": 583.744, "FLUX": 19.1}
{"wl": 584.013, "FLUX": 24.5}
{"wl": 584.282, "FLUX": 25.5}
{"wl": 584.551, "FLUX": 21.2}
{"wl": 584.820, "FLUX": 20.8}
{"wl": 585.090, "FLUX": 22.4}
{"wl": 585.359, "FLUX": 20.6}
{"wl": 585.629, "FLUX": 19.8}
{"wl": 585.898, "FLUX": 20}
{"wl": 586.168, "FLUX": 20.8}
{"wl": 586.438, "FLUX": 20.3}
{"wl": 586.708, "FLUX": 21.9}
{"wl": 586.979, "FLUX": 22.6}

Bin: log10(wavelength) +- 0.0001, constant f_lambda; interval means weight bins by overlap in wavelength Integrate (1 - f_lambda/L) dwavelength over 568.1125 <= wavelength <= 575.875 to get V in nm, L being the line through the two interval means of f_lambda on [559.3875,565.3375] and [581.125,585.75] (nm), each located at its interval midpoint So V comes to 0.079 nm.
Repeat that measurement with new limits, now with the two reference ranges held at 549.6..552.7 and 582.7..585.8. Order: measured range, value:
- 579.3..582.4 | -0.022 nm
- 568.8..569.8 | 0.026 nm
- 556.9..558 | 0.075 nm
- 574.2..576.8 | 0.003 nm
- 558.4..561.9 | -0.071 nm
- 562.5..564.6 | 0.063 nm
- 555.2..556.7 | -0.064 nm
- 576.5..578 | 0.021 nm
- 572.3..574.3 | -0.034 nm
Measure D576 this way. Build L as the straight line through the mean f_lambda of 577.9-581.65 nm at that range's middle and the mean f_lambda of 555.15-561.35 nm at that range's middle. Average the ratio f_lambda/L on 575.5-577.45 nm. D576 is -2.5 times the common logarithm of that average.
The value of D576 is -0.04 mag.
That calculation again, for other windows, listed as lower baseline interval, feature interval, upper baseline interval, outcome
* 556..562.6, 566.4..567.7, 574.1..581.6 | -0.05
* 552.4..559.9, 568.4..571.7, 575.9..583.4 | 0.02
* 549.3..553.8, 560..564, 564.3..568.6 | 0.01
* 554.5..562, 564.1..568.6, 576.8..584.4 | -0.03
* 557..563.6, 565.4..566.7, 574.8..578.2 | 0.01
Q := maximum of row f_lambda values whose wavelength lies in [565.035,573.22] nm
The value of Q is 25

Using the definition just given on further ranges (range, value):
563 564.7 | 24.2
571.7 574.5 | 24.4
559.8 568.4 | 29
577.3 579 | 24.7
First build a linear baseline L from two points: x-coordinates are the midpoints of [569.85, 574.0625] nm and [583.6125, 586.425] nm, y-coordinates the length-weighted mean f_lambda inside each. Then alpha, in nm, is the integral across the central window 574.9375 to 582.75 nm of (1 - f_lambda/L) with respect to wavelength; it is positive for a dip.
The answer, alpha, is 0.02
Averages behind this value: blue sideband 21.9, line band 21.6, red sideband 21.4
